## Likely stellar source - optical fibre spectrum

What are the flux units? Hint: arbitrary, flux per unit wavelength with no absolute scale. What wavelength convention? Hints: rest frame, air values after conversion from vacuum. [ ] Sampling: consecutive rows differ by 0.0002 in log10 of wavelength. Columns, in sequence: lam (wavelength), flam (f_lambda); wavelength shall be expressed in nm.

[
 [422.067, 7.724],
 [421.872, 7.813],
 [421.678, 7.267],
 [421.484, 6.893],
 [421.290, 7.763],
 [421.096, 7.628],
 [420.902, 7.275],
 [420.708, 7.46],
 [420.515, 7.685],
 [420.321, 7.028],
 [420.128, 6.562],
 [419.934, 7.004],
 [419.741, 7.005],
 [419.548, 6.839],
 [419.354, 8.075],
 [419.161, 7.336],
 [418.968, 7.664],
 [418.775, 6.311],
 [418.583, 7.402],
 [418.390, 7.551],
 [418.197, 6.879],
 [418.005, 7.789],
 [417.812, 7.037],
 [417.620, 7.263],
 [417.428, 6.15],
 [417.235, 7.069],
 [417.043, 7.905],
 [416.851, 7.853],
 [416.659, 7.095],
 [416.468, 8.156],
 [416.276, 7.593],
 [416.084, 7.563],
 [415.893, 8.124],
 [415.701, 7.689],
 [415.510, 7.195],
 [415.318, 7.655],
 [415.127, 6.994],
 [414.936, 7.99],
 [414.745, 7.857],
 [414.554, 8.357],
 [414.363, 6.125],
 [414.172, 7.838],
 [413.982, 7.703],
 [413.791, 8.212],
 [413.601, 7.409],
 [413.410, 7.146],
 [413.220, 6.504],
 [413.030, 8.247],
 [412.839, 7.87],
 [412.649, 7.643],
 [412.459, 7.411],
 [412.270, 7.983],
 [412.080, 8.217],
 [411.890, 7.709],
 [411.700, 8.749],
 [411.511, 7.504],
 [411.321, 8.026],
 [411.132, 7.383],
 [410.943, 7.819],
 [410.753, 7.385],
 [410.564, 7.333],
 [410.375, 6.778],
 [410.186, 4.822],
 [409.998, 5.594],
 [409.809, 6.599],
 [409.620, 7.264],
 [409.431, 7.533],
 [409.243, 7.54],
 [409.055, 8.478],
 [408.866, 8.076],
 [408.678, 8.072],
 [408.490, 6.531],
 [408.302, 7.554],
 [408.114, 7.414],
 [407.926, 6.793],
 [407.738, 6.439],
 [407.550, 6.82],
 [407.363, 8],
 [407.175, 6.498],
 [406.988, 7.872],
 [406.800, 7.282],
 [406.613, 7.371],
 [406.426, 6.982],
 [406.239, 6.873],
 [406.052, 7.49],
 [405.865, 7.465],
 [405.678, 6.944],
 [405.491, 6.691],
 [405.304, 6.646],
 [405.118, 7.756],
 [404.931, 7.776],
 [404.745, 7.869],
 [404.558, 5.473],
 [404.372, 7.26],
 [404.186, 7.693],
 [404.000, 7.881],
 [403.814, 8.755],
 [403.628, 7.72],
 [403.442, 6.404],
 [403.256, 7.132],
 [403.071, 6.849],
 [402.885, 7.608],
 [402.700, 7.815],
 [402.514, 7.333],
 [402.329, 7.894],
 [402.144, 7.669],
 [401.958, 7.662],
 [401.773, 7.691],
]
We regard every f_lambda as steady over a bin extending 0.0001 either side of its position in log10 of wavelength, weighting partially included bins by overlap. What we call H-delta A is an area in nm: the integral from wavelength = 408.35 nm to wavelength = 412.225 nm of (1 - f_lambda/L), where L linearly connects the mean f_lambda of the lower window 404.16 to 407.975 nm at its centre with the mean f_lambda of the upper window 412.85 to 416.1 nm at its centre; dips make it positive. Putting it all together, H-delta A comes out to -0.01 nm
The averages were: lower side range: 7.14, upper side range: 7.57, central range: 7.38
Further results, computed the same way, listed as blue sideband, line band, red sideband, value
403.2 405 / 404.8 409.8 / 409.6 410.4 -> -0.49 nm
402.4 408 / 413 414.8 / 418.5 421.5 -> -0.06 nm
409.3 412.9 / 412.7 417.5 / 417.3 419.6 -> -0.18 nm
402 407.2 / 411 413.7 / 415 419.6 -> -0.12 nm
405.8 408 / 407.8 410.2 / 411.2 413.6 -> 0.07 nm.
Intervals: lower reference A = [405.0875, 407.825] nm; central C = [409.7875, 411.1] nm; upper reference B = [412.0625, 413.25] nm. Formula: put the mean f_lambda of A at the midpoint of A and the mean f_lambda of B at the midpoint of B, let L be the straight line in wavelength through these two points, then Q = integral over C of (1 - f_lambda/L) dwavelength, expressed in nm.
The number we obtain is 0.151 nm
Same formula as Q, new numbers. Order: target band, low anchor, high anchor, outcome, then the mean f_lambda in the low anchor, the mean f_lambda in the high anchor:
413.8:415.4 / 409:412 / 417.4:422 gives -0.074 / 7.27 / 7.26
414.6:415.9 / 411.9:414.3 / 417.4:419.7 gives -0.026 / 7.66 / 7.22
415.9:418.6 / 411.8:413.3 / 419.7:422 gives 0.026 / 7.71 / 7.29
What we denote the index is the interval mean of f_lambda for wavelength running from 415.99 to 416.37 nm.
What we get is 7.57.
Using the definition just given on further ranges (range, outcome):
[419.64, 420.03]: 7.01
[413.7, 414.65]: 7.64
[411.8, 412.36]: 7.97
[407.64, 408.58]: 6.94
